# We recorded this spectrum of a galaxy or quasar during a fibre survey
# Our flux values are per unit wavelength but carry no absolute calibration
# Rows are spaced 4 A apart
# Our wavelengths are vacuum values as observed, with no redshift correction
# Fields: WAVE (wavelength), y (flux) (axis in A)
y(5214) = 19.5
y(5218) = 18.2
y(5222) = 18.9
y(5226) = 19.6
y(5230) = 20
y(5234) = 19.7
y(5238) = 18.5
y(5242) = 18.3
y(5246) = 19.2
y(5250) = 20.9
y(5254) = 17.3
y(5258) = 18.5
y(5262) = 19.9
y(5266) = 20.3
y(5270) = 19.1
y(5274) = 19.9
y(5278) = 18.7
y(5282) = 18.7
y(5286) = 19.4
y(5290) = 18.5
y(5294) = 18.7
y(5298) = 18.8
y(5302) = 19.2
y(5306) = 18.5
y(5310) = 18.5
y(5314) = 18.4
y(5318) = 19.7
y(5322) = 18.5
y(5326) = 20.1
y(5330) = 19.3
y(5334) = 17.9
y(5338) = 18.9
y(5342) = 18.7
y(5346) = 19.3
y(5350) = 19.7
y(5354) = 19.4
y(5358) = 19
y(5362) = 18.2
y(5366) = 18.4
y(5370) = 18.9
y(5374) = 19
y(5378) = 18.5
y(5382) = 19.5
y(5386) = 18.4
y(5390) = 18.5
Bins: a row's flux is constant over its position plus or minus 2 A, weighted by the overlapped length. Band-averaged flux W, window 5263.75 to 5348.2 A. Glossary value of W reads 19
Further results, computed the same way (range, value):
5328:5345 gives 18.7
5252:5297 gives 19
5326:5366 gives 19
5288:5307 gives 18.8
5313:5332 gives 19.2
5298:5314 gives 18.7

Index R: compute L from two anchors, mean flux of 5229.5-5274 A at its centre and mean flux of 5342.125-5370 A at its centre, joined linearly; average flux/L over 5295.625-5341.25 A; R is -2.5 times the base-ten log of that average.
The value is 0.01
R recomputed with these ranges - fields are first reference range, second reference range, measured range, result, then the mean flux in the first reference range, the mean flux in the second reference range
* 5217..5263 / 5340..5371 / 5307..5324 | 0.01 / 19.1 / 19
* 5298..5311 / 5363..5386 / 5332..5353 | -0.01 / 18.8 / 18.8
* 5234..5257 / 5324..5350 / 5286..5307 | 0.01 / 18.9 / 19.1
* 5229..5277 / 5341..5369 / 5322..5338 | 0.00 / 19.3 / 19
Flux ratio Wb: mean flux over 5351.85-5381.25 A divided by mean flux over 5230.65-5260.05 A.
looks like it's 1.0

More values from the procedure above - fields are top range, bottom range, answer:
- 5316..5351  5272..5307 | 1.01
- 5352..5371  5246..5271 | 0.97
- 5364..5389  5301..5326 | 0.99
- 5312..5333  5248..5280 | 0.99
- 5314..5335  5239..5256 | 1.01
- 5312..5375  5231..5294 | 0.99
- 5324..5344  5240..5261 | 1.00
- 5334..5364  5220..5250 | 0.98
